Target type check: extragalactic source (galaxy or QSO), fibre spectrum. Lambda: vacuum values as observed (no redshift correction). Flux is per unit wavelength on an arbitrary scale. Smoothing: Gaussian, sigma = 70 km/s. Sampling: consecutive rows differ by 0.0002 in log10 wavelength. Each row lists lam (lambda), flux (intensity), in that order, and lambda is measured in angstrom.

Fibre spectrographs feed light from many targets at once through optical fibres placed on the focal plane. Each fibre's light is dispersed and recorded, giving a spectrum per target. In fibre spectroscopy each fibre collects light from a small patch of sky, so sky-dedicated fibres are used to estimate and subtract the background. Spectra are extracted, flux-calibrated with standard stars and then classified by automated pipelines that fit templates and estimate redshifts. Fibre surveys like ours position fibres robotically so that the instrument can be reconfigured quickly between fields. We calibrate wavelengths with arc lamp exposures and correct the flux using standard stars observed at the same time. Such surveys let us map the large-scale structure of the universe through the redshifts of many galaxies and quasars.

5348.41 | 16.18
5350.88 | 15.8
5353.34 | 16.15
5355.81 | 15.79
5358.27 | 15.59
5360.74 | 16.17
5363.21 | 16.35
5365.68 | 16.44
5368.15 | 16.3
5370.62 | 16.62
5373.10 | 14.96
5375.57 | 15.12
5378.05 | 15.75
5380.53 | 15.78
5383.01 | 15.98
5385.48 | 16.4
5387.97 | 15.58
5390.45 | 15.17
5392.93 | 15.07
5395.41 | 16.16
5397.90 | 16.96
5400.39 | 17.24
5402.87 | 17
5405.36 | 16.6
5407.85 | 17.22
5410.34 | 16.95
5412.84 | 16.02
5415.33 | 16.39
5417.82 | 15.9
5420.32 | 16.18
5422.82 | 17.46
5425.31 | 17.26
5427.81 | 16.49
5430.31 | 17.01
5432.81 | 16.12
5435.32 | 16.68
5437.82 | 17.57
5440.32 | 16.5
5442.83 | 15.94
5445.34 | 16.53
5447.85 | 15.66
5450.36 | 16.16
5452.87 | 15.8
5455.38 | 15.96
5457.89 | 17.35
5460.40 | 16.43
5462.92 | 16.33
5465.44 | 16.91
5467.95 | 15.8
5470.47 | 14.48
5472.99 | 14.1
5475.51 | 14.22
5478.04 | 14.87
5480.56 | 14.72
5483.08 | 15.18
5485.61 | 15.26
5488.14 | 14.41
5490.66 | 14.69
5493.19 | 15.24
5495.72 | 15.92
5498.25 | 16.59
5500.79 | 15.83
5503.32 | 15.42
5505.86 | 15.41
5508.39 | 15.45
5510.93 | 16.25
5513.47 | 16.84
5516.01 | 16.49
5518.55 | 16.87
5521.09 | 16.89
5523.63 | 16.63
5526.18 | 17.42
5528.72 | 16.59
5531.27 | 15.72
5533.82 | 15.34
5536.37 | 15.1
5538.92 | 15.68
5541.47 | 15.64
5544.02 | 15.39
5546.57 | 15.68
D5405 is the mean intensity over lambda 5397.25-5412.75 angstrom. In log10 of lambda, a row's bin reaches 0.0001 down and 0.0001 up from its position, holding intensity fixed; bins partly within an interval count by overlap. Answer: 16.9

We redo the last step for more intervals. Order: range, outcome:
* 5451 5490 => 15.5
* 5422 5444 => 16.8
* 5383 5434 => 16.5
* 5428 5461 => 16.4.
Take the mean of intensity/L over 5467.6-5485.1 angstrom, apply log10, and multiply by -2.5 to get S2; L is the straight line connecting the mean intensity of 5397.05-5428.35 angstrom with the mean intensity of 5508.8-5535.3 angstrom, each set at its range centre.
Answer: 0.13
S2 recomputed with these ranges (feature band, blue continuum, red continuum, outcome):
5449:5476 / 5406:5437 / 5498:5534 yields 0.04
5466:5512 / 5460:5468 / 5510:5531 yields 0.09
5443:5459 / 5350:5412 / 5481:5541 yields -0.02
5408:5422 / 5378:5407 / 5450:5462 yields -0.01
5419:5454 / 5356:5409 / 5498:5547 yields -0.03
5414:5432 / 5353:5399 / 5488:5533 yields -0.05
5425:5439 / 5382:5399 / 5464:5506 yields -0.08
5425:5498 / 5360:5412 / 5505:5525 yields 0.03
